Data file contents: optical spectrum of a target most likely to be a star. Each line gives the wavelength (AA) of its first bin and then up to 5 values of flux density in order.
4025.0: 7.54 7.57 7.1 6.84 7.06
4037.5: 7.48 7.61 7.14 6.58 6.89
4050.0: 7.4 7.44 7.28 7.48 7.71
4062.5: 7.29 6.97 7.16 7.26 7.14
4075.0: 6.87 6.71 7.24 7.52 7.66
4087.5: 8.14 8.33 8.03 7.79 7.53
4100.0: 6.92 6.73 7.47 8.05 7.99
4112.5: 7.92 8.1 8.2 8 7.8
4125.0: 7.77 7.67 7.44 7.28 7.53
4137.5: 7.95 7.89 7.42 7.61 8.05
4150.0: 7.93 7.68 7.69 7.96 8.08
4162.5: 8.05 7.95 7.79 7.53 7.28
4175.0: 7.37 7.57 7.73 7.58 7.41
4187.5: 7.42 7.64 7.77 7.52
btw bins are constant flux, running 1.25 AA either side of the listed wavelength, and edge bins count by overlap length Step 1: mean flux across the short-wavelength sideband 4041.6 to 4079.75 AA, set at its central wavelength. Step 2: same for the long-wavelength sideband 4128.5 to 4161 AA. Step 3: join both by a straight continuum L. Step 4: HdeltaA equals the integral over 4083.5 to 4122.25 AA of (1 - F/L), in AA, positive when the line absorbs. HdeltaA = -1.8 AA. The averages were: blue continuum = 7.16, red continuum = 7.73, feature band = 7.79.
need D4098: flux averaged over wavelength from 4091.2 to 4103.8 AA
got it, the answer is 7.4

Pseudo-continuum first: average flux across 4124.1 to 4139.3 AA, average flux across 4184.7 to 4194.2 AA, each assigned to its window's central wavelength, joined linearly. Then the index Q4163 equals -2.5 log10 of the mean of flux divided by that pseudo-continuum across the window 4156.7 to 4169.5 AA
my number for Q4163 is -0.05 mag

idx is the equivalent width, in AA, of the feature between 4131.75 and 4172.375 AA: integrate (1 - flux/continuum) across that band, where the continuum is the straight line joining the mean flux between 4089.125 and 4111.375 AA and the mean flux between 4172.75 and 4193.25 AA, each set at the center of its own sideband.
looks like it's -1.01 AA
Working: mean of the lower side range 7.64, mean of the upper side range 7.54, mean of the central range 7.77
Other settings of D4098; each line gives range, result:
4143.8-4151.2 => 7.86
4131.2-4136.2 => 7.4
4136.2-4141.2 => 7.92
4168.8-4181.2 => 7.49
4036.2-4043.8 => 7.4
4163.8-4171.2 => 7.76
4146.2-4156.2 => 7.84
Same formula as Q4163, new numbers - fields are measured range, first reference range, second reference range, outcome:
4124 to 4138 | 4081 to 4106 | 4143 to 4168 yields 0.03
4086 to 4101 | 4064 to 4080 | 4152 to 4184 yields -0.09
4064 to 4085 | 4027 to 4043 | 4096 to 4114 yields 0.04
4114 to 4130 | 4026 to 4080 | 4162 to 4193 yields -0.07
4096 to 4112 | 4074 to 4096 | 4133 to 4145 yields 0.02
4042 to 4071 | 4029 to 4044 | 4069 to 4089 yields 0.01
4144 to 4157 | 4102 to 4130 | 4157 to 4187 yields -0.01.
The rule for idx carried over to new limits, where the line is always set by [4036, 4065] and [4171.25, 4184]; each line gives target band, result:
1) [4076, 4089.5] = -0.3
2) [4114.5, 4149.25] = -1.6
